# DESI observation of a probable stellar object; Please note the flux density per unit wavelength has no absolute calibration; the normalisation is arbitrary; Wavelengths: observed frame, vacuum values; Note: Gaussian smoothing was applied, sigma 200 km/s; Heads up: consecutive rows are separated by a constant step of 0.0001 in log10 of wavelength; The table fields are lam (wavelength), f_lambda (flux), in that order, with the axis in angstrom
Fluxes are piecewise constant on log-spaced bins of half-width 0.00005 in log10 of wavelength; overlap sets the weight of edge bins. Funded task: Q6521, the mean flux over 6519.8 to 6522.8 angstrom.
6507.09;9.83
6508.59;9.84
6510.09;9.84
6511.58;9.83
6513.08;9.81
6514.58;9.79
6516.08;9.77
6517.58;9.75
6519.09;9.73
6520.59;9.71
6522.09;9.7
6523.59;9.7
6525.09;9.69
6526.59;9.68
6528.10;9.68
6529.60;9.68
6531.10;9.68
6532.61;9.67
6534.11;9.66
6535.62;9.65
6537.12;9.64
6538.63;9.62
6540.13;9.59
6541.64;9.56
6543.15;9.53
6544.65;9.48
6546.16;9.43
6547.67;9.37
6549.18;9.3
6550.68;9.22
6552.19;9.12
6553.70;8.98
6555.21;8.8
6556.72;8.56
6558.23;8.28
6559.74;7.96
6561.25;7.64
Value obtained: 9.71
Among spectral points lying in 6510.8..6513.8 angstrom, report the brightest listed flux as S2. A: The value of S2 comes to 9.83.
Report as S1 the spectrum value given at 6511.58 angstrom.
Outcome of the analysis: 9.83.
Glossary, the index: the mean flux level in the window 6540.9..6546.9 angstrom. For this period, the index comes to 9.5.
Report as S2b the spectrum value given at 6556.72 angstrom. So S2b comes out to 8.56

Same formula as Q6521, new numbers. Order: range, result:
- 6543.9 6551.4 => 9.37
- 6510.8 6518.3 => 9.8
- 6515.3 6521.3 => 9.73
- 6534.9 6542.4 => 9.61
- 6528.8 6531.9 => 9.68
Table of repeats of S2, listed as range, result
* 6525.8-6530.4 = 9.68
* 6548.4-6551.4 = 9.3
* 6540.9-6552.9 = 9.56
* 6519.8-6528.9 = 9.71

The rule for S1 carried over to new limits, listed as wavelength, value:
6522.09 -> 9.7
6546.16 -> 9.43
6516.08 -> 9.77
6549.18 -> 9.3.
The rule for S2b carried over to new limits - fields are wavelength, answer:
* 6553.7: 8.98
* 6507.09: 9.83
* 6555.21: 8.8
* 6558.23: 8.28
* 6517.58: 9.75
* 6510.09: 9.84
